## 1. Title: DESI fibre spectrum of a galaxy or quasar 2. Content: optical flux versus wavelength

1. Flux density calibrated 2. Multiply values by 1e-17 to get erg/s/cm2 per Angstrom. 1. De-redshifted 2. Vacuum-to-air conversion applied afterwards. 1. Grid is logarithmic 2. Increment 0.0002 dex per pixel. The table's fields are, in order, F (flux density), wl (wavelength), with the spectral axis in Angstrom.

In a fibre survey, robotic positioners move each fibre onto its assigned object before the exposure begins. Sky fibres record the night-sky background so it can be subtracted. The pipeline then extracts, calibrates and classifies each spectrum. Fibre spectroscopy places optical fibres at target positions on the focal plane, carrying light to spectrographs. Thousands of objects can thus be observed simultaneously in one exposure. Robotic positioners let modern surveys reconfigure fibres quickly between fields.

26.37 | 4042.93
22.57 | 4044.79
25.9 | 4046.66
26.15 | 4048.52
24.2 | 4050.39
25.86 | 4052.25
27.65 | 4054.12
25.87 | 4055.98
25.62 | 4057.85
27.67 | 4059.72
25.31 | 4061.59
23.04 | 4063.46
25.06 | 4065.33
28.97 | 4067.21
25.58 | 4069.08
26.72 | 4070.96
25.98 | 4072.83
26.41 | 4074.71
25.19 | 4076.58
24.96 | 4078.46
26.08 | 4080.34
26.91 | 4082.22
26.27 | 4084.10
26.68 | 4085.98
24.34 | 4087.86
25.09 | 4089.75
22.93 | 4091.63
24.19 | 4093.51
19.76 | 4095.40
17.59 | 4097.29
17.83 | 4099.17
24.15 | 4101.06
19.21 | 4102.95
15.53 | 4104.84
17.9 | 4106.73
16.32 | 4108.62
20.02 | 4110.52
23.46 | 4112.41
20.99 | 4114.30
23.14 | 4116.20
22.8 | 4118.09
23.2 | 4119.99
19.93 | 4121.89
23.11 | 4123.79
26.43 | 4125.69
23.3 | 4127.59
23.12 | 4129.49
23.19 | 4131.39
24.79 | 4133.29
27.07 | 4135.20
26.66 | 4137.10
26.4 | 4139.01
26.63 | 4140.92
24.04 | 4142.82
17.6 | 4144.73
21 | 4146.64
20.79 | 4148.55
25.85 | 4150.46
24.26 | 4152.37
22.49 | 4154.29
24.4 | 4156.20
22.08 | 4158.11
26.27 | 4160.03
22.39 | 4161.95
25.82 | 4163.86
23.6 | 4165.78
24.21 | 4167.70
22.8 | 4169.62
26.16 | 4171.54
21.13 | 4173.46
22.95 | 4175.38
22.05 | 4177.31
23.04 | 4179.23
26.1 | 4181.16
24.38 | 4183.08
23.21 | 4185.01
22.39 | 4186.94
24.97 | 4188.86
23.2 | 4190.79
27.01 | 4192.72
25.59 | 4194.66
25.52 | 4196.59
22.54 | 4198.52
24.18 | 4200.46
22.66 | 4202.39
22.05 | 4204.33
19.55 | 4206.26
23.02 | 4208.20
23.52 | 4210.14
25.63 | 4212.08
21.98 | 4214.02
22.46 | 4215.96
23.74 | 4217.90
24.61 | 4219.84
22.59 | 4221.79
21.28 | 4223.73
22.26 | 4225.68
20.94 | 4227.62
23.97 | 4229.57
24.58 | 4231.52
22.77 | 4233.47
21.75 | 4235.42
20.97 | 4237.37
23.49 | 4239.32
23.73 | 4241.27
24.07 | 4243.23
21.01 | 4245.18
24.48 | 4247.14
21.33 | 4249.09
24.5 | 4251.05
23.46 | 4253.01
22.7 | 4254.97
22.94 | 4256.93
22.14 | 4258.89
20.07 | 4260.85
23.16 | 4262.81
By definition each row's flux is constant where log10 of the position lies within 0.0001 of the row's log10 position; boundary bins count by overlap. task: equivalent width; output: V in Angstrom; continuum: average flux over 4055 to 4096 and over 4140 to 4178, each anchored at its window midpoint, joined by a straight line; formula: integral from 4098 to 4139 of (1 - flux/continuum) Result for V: 3.8 Angstrom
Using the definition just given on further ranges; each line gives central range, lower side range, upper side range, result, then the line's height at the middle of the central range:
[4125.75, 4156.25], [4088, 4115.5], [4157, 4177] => -2.1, 22.4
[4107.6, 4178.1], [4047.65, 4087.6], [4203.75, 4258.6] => 3.6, 24.5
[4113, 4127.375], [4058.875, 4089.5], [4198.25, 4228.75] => 1.2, 24.9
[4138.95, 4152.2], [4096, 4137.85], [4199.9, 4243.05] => -0.6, 22.1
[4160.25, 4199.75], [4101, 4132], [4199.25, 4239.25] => -3.1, 22.2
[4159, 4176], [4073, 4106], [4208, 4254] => -0.6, 23.1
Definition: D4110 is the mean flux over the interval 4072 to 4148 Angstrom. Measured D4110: 23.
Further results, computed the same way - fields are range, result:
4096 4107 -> 18.8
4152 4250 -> 23.3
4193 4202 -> 24.5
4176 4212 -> 23.6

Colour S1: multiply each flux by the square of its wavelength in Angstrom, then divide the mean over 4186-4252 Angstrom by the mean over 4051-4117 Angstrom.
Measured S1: 1.0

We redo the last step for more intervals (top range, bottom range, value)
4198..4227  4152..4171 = 0.98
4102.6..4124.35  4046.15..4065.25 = 0.82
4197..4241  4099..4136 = 1.10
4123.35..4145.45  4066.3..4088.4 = 0.96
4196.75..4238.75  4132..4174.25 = 0.98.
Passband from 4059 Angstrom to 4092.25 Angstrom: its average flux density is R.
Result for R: 25.7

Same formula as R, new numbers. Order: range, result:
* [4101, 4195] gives 23.1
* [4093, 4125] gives 20.5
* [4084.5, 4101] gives 22.5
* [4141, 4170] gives 23.3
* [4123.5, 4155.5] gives 23.9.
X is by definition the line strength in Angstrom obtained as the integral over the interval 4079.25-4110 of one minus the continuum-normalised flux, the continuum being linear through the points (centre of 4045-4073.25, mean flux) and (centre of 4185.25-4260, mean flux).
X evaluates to 4.1 Angstrom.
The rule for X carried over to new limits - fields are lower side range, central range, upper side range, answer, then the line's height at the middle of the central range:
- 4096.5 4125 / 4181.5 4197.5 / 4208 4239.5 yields -1.8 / 22.1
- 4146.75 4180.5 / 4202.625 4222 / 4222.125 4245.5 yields 0.0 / 22.9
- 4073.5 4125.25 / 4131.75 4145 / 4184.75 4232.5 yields -1.3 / 22.7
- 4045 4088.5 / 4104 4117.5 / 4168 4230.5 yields 2.9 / 25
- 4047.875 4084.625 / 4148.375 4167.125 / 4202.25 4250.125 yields 0.1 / 24.1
